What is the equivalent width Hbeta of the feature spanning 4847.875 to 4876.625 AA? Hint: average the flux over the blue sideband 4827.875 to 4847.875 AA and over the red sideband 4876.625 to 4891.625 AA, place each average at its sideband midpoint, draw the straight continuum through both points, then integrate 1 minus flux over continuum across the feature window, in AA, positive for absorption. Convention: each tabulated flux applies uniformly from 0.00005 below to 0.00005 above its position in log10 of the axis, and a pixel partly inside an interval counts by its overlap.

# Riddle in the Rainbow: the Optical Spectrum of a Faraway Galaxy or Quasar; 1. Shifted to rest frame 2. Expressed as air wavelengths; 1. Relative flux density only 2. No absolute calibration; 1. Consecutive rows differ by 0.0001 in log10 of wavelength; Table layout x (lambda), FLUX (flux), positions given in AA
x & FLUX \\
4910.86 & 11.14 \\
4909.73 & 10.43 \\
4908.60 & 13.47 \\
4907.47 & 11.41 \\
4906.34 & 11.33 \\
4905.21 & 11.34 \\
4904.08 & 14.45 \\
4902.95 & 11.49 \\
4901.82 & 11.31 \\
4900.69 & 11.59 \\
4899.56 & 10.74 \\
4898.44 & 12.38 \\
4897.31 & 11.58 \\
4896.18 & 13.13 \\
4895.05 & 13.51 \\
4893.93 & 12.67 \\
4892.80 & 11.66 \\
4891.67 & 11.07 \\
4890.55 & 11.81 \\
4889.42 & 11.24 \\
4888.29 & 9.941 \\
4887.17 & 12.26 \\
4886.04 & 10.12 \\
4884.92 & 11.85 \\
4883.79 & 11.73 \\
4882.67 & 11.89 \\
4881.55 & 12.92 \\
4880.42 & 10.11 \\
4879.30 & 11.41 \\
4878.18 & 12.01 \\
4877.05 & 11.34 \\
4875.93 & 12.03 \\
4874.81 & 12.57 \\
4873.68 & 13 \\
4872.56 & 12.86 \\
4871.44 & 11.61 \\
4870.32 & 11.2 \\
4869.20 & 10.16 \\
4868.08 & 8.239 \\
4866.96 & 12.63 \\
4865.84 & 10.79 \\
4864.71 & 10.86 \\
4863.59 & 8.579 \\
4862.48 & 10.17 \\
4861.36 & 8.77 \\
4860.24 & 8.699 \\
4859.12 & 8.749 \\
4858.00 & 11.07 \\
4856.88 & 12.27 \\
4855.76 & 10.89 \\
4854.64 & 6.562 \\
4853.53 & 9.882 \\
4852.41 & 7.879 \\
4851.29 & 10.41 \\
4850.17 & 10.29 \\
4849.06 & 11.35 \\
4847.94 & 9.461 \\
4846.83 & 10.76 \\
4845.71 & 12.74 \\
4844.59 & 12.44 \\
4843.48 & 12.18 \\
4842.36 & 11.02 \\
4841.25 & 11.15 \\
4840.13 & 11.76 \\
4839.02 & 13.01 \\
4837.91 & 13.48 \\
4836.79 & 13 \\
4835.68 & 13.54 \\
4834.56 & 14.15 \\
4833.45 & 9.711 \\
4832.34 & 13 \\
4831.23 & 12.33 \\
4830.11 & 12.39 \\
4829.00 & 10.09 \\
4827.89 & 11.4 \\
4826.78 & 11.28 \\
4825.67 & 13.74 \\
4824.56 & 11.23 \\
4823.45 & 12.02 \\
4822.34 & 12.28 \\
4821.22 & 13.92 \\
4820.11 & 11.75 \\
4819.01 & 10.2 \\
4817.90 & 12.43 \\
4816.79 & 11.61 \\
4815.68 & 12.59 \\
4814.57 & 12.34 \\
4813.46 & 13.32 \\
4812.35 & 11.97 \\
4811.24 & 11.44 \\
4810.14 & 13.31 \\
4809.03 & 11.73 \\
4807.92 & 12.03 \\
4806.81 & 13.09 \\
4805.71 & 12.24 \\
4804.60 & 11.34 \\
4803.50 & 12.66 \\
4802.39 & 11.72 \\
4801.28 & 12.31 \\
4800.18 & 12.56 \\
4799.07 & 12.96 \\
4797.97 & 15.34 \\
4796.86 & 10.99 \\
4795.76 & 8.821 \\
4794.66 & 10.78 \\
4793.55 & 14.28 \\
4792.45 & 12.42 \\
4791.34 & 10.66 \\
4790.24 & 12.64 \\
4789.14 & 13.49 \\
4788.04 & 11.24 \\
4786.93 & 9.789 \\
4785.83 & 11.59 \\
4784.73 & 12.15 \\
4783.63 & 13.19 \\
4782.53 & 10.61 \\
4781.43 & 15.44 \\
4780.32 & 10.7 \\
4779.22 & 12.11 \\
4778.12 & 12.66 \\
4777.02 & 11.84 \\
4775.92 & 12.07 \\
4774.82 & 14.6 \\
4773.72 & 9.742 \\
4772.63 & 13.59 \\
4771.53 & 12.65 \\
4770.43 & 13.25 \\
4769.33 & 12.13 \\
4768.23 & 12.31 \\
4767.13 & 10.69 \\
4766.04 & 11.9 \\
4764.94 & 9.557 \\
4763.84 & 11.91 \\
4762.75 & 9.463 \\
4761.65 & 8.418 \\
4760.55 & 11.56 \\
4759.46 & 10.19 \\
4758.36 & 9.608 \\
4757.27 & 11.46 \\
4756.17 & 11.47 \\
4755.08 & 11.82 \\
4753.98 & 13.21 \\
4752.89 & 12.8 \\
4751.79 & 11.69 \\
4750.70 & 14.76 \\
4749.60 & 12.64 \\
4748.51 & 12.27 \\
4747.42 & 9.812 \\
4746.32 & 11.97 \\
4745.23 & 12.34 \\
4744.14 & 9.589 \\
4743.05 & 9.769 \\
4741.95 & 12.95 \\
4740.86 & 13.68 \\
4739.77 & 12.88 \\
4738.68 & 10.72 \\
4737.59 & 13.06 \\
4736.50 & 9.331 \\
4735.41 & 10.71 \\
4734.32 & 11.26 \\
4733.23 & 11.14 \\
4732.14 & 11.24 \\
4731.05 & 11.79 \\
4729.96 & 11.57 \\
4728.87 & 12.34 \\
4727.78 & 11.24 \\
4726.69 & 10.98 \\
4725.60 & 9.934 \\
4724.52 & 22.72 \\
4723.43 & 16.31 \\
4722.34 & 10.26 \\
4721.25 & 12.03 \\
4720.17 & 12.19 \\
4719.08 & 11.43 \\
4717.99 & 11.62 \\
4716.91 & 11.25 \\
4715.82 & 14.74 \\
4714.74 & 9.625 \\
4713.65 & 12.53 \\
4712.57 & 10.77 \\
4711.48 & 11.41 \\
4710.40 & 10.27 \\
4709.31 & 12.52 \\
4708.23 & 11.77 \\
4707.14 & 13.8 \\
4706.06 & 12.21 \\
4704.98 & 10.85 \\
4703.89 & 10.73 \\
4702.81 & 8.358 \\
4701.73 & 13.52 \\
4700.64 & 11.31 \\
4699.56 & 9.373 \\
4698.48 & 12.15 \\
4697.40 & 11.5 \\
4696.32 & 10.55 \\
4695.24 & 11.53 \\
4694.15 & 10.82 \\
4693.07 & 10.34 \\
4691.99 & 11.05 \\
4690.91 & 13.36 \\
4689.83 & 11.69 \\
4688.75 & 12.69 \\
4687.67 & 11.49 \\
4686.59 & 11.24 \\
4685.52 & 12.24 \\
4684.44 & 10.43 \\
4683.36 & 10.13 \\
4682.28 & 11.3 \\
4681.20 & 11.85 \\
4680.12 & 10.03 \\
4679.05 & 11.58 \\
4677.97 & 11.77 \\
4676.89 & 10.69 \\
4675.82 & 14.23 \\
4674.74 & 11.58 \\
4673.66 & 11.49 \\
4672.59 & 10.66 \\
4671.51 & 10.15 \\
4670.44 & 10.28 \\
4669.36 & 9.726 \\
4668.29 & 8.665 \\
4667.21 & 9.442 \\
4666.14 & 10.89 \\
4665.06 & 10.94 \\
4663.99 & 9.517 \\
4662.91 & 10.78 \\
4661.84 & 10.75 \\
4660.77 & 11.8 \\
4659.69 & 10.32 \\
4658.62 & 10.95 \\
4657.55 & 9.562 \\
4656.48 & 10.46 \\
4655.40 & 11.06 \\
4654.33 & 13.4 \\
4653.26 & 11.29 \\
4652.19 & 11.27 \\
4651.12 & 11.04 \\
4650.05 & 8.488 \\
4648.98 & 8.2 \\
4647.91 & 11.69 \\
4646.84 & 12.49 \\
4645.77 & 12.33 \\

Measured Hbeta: 3.1 AA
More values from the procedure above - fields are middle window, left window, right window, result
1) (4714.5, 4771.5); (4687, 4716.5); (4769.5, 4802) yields 0.2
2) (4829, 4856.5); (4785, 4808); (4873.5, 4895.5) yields 1.2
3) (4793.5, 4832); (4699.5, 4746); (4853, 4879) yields -3.5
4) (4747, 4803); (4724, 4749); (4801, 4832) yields 0.5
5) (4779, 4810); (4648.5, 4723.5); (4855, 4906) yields -2.4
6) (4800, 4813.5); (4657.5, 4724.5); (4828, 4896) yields -1.1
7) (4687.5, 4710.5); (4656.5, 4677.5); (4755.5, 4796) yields -1.1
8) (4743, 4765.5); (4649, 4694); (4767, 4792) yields 1.1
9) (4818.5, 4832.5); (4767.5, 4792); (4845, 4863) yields -1.4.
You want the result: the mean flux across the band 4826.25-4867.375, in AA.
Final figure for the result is 11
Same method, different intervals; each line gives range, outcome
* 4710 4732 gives 12.2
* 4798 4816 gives 12.4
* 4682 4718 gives 11.4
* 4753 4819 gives 11.9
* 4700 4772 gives 11.8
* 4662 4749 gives 11.5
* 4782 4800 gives 12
